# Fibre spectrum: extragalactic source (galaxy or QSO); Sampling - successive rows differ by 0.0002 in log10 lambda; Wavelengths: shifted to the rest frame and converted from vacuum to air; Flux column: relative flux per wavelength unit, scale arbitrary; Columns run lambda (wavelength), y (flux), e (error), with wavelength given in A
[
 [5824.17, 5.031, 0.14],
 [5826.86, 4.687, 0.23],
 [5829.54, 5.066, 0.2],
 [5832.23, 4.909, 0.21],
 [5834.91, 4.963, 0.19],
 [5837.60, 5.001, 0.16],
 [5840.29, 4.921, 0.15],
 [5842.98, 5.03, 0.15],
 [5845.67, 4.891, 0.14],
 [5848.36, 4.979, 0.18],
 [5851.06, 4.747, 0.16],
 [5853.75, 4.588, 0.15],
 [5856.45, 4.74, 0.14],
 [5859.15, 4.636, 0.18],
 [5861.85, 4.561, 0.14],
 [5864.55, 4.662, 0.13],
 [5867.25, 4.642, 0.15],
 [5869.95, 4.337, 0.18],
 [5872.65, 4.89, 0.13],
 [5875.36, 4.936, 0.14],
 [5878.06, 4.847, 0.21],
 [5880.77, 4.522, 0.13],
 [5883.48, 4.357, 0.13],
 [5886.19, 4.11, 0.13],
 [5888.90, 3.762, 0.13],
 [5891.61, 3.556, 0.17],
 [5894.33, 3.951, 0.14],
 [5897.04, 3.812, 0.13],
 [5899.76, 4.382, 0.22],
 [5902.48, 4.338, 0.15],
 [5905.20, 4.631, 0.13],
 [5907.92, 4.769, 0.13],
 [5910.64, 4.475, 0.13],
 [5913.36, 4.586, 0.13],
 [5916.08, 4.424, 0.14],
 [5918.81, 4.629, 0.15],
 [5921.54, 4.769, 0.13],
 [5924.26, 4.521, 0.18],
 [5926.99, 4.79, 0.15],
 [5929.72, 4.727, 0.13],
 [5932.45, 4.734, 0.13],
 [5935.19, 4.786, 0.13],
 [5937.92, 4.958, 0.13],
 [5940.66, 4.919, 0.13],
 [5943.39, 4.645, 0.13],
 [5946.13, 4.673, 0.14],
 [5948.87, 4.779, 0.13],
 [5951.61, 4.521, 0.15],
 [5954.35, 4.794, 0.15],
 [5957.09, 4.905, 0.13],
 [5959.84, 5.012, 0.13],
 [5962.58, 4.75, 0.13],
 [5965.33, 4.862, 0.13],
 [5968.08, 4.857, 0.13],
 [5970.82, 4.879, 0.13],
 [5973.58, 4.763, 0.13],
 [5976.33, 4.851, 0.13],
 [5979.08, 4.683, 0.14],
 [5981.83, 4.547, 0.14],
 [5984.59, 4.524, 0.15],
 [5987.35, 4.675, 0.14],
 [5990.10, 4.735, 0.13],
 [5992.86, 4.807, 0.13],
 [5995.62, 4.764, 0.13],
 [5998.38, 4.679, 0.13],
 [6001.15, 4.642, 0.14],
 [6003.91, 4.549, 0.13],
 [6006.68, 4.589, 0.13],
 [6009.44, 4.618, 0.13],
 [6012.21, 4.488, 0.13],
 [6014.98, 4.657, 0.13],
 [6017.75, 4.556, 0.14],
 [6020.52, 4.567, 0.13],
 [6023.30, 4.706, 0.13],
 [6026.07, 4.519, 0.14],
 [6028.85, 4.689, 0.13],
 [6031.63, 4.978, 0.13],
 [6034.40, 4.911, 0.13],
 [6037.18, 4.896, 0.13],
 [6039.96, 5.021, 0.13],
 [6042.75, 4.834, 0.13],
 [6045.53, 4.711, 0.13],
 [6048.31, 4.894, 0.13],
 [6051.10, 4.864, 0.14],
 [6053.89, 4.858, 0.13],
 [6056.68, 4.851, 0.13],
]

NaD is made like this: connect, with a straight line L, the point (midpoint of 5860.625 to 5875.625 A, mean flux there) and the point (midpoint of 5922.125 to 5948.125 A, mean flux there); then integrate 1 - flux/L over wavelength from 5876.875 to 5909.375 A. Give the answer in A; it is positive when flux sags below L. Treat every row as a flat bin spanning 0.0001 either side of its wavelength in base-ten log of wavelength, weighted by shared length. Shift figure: 3.0 A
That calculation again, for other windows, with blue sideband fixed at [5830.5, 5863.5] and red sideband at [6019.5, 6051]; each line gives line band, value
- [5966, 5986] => 0.3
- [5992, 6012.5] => 0.7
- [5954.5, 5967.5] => -0.2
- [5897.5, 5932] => 1.8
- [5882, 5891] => 1.5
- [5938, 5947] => 0.1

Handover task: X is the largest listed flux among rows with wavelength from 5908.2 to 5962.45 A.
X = 5.012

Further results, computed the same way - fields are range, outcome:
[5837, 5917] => 5.03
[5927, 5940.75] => 4.958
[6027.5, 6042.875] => 5.021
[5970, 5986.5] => 4.879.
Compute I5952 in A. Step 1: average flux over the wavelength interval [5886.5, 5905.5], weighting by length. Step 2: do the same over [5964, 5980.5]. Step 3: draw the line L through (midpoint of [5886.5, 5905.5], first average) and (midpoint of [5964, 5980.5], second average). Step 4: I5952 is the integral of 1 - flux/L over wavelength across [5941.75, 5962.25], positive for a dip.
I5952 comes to -0.69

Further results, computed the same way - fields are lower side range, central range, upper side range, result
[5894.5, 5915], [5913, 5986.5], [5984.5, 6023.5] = -3.75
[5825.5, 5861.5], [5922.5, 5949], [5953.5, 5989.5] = 0.24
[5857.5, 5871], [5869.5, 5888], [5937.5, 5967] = 0.20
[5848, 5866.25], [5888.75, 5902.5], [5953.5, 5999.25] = 2.23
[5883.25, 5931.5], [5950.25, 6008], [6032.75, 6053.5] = -1.20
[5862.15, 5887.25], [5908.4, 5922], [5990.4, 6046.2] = 0.15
